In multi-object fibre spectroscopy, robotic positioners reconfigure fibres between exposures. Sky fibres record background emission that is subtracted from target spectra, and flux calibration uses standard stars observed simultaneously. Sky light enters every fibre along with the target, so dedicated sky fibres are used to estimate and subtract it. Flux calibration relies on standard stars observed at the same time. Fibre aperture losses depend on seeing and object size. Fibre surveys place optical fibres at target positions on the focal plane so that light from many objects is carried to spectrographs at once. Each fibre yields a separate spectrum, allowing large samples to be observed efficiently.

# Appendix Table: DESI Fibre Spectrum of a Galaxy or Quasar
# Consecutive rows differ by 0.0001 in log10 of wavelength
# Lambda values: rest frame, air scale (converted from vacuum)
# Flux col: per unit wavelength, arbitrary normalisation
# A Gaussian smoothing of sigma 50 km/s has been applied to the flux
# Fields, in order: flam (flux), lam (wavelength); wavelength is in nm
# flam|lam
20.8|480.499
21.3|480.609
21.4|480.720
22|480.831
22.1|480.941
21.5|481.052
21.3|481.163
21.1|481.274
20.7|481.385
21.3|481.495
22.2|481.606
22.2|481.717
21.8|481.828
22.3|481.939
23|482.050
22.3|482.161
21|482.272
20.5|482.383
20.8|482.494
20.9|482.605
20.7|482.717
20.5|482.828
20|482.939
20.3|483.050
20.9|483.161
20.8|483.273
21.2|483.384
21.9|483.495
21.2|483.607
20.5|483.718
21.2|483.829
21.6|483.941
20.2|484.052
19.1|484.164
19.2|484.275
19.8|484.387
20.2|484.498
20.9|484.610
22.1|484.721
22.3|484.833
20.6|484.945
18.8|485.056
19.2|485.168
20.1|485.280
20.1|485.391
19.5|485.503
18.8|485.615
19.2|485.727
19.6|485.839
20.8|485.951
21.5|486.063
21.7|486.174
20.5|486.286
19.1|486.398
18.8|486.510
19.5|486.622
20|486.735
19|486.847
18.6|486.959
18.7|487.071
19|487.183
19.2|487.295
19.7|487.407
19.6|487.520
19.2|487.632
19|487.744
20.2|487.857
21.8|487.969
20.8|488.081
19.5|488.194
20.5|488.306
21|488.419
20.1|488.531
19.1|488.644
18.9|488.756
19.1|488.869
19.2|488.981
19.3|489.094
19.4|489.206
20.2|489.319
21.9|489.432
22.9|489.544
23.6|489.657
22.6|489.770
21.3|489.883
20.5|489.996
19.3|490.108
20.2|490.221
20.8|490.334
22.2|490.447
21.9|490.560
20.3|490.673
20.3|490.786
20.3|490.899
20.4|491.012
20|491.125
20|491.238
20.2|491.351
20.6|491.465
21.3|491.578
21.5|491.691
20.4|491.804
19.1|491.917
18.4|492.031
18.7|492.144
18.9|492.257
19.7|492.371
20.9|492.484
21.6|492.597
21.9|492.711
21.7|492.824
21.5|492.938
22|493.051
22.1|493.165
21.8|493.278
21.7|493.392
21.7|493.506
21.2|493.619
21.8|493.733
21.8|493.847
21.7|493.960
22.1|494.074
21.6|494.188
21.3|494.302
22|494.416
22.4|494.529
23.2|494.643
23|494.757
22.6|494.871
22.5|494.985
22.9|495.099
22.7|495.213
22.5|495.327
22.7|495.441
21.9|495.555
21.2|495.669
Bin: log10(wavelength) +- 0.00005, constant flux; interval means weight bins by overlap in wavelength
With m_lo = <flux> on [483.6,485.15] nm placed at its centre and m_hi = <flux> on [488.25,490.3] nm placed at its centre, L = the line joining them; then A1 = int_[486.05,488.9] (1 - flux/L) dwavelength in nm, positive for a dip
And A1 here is 0.105 nm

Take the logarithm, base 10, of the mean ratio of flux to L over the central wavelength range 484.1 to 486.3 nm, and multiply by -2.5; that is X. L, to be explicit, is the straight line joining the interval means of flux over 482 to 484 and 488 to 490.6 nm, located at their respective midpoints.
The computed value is 0.04 mag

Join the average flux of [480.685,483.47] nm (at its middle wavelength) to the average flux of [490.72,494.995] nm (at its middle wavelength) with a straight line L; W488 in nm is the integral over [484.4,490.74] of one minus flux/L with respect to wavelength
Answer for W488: 0.30 nm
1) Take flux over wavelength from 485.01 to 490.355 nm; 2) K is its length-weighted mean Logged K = 20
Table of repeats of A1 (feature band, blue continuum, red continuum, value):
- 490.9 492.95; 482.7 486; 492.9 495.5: 0.13 nm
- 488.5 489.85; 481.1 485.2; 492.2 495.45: 0.06 nm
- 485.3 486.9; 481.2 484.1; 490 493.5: 0.09 nm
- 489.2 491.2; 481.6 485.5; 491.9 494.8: 0.01 nm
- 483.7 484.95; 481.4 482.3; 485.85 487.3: 0.01 nm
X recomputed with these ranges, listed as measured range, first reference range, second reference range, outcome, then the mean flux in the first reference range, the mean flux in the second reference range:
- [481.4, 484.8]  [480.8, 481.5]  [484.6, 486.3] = -0.004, 21.4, 20.3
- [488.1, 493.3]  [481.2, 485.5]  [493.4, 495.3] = 0.059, 20.9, 22.2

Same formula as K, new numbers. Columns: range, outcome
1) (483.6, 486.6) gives 20.2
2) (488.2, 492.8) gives 20.5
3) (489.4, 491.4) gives 21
